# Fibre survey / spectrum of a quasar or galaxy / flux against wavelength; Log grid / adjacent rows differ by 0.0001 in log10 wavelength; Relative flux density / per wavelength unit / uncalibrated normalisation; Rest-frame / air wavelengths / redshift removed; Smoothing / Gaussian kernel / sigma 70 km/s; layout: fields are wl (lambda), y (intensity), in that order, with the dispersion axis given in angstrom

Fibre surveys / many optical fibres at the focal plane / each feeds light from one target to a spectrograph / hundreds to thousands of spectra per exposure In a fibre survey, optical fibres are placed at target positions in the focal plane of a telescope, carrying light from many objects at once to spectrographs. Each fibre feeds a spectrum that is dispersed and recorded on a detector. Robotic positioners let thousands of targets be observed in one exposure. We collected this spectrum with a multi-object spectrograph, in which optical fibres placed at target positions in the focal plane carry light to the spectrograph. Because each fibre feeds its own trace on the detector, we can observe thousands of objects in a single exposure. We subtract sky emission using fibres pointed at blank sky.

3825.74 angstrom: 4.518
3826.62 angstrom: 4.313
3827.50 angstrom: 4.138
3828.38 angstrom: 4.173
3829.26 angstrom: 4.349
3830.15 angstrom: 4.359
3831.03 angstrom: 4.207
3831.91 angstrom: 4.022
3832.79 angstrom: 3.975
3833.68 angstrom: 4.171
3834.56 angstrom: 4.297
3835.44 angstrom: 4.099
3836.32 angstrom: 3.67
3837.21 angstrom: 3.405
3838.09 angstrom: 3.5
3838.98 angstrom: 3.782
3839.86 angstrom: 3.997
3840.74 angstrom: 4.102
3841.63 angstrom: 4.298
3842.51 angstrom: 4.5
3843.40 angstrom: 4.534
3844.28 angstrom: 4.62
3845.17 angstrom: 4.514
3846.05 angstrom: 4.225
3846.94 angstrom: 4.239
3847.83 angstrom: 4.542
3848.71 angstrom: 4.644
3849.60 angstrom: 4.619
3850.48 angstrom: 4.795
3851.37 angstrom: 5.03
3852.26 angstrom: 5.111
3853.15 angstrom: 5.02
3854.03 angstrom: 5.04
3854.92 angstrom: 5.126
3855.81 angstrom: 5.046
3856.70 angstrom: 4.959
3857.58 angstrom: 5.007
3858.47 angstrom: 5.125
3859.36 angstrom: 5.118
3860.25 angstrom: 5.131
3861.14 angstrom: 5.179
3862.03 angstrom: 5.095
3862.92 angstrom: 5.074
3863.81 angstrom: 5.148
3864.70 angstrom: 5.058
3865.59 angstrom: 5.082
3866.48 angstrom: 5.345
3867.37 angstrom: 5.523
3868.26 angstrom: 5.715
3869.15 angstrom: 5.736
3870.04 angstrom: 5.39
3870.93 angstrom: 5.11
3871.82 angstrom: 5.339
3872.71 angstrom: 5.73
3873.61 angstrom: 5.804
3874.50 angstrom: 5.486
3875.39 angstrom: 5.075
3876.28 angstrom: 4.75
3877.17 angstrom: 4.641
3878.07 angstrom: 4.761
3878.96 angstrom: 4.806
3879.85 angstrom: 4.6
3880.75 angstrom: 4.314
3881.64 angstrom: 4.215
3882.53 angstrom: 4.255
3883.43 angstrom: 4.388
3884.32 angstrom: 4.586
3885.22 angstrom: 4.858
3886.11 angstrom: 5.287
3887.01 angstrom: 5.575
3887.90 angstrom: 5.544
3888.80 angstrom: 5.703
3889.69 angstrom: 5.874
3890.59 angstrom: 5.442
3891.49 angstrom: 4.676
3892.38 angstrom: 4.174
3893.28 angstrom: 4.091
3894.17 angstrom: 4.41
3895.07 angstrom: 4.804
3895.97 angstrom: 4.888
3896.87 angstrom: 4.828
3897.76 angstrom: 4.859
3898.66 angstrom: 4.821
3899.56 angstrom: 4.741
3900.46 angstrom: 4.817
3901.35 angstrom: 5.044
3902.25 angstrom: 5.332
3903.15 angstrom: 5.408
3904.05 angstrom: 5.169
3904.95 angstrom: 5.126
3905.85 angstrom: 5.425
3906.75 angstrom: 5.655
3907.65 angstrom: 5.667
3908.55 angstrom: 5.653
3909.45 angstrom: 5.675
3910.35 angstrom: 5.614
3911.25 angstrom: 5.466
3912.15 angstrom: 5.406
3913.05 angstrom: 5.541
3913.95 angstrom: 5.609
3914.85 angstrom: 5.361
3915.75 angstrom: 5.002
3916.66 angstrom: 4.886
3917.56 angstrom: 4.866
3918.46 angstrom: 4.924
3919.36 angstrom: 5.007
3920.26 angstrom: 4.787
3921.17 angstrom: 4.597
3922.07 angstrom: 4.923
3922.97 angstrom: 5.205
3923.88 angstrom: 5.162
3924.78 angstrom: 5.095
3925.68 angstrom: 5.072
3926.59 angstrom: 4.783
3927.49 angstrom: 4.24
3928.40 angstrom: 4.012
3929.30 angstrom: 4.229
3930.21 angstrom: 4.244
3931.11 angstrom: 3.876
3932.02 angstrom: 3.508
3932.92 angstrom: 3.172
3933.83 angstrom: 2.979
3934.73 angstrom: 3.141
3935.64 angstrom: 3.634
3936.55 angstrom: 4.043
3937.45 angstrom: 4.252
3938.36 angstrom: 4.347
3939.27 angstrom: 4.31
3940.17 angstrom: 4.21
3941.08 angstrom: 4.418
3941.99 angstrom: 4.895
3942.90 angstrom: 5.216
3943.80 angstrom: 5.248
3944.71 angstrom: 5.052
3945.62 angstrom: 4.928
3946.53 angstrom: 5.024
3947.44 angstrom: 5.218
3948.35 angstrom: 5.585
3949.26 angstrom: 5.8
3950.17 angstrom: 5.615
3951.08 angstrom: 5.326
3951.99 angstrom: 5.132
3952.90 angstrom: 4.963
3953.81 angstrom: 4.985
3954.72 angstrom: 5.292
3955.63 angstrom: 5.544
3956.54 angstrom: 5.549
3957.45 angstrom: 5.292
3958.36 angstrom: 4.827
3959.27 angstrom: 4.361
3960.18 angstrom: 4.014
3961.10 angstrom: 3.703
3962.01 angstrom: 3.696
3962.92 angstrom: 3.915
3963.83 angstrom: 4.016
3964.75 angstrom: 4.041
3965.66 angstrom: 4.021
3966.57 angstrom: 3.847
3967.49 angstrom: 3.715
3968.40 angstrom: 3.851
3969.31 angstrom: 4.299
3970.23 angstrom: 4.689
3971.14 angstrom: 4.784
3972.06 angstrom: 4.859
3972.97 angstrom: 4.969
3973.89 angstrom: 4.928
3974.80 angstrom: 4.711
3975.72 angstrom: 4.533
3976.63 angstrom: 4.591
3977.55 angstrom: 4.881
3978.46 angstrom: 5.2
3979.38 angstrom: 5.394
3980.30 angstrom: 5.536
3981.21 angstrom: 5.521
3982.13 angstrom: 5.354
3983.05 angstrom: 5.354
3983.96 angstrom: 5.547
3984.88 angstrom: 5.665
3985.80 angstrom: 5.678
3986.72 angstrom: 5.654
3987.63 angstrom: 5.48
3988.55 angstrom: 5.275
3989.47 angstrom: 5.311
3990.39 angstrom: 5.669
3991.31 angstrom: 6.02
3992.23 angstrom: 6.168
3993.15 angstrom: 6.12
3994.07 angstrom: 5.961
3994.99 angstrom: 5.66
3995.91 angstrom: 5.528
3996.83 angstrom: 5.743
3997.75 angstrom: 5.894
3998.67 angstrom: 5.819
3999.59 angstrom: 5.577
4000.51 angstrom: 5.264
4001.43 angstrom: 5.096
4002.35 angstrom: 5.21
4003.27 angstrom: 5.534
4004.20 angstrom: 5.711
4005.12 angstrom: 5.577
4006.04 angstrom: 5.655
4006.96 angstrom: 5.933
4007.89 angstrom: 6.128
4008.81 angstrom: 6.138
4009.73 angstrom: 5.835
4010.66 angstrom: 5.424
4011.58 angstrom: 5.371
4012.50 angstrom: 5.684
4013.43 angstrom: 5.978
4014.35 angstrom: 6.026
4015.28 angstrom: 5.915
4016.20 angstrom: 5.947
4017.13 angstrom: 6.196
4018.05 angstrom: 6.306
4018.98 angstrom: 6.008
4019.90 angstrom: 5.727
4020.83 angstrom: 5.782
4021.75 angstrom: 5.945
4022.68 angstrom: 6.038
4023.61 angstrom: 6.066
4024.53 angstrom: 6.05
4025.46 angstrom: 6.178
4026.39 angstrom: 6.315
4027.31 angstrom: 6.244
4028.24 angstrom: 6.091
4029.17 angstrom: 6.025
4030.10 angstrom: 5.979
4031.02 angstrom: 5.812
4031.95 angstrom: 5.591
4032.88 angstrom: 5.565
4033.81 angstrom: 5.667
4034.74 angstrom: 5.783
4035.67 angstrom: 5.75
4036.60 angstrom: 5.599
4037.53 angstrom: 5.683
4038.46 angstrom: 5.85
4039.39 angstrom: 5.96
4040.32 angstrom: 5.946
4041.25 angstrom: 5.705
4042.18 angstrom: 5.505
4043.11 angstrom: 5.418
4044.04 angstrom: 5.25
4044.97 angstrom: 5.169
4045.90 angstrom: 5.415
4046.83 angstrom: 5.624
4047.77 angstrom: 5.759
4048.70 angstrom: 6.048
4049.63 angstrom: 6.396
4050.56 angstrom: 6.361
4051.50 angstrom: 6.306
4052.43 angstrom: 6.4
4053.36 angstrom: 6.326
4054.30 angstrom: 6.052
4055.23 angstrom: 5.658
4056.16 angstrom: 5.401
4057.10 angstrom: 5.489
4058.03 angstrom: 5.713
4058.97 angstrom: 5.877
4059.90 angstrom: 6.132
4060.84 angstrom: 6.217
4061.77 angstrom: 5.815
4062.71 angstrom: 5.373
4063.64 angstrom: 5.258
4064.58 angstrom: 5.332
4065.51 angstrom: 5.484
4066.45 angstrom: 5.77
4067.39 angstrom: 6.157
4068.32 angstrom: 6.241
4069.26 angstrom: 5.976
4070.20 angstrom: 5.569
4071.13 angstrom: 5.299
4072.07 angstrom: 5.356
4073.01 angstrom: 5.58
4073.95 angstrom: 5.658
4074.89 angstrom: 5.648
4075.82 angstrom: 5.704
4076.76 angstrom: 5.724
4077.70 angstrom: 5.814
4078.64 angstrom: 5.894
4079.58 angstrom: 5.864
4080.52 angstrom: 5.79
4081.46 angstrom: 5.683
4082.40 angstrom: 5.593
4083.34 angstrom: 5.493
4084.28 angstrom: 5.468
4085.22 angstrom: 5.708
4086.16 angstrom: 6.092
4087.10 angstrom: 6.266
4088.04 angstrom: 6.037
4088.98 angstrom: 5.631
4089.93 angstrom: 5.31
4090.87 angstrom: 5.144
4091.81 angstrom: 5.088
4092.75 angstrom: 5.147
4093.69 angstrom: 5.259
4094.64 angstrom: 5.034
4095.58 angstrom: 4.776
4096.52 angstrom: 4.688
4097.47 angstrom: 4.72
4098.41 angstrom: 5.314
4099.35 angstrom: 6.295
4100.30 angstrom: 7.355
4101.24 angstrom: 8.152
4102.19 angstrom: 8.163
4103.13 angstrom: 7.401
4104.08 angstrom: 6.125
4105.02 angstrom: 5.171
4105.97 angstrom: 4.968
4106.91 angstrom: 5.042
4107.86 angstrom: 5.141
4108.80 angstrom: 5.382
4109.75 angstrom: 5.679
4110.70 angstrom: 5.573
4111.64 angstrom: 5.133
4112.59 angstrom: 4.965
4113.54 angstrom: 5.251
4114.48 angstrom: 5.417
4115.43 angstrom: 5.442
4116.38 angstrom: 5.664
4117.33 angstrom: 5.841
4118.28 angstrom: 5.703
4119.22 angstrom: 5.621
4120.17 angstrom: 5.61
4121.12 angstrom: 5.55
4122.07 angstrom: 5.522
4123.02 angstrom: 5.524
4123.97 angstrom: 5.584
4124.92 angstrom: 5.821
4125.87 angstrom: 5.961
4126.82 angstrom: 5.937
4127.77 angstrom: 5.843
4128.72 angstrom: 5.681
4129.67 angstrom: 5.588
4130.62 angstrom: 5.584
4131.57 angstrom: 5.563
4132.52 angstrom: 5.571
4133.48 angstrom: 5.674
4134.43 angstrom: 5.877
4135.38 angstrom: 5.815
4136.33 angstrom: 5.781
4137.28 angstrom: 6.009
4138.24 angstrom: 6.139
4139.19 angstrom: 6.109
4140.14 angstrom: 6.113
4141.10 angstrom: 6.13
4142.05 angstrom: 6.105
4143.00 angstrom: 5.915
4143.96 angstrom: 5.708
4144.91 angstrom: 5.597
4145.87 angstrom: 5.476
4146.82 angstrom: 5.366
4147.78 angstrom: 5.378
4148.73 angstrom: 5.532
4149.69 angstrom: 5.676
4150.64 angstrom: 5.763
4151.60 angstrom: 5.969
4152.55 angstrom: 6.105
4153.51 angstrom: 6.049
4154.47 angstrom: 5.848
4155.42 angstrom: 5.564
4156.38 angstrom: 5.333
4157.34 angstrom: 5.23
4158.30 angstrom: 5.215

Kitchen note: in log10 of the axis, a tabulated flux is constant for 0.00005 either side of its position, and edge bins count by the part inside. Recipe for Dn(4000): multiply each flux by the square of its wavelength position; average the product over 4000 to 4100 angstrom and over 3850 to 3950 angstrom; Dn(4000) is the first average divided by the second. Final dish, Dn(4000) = 1.25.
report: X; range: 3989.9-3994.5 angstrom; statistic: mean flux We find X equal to 5.98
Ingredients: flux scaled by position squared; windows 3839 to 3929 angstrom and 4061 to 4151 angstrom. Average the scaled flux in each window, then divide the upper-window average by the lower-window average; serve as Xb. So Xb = 1.28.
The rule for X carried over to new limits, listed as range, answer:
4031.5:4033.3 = 5.57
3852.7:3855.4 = 5.06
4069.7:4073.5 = 5.45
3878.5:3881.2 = 4.58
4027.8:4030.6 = 6.04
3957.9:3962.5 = 4.12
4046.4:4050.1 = 5.96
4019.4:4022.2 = 5.84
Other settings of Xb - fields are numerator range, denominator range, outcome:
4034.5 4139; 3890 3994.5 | 1.26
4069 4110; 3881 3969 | 1.30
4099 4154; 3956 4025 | 1.17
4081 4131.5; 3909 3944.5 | 1.33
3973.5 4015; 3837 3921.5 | 1.18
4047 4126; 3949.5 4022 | 1.14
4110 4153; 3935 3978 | 1.33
